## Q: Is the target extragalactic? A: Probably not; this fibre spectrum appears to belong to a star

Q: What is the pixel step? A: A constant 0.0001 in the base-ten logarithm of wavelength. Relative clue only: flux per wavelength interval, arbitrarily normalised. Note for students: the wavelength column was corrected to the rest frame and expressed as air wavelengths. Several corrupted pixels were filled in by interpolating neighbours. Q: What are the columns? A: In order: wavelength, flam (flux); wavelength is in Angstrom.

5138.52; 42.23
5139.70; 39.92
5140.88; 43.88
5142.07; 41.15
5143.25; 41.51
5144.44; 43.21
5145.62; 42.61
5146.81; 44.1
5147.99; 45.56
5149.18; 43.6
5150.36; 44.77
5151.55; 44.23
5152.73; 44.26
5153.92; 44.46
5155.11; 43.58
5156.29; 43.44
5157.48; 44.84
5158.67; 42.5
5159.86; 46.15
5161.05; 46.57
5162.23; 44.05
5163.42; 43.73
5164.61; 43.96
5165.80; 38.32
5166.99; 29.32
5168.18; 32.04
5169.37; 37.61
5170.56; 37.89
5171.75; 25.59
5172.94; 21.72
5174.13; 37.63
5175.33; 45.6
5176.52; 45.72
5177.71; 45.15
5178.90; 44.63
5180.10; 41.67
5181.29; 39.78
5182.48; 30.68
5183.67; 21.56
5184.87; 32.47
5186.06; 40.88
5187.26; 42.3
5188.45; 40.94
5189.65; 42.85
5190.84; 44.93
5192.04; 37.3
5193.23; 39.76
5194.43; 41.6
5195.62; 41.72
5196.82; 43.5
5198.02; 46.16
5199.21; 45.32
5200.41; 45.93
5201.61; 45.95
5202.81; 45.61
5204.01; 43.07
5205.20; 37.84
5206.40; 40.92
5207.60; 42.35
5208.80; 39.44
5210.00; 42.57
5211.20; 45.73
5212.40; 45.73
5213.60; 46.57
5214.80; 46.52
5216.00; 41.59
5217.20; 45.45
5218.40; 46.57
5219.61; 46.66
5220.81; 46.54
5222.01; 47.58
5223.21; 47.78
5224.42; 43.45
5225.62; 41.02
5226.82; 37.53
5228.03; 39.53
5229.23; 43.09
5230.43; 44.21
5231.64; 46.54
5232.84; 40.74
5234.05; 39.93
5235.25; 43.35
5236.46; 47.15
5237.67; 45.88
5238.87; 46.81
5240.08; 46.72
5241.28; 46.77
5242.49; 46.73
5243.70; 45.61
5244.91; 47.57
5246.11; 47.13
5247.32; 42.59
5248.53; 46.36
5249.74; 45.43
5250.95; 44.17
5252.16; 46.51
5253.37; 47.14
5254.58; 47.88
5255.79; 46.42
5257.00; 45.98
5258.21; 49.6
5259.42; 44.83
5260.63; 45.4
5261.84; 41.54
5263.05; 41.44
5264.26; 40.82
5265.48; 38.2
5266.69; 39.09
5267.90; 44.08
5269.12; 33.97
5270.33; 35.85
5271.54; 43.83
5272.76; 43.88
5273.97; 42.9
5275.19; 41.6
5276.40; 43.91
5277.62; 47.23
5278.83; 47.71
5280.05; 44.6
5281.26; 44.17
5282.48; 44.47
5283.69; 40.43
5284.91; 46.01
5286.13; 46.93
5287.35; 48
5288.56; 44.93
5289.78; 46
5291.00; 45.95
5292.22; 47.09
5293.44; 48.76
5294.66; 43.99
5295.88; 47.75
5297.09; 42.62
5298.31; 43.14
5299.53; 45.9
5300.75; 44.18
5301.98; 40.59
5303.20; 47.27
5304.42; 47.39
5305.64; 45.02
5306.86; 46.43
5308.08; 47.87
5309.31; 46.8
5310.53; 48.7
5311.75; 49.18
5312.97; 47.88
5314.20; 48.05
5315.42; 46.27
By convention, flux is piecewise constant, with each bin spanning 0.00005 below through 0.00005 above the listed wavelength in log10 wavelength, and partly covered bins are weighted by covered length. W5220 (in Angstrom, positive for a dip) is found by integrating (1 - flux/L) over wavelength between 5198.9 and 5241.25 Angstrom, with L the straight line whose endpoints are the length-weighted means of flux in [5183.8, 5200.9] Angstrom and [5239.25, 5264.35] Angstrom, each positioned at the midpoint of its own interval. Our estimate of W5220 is -0.8 Angstrom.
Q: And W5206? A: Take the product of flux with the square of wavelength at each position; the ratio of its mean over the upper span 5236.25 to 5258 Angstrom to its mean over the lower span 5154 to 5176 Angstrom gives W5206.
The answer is 1.22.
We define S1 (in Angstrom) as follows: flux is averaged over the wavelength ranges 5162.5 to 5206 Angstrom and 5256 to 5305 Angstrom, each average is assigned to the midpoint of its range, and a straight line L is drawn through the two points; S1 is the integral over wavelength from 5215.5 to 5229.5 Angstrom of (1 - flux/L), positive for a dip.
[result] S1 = -0.9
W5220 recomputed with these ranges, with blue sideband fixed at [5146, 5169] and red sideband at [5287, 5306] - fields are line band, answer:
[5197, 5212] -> 0.04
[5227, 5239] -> 0.21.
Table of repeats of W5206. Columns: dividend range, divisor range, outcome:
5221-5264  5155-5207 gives 1.14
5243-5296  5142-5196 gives 1.14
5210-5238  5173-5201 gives 1.11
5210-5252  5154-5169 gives 1.11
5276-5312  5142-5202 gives 1.17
